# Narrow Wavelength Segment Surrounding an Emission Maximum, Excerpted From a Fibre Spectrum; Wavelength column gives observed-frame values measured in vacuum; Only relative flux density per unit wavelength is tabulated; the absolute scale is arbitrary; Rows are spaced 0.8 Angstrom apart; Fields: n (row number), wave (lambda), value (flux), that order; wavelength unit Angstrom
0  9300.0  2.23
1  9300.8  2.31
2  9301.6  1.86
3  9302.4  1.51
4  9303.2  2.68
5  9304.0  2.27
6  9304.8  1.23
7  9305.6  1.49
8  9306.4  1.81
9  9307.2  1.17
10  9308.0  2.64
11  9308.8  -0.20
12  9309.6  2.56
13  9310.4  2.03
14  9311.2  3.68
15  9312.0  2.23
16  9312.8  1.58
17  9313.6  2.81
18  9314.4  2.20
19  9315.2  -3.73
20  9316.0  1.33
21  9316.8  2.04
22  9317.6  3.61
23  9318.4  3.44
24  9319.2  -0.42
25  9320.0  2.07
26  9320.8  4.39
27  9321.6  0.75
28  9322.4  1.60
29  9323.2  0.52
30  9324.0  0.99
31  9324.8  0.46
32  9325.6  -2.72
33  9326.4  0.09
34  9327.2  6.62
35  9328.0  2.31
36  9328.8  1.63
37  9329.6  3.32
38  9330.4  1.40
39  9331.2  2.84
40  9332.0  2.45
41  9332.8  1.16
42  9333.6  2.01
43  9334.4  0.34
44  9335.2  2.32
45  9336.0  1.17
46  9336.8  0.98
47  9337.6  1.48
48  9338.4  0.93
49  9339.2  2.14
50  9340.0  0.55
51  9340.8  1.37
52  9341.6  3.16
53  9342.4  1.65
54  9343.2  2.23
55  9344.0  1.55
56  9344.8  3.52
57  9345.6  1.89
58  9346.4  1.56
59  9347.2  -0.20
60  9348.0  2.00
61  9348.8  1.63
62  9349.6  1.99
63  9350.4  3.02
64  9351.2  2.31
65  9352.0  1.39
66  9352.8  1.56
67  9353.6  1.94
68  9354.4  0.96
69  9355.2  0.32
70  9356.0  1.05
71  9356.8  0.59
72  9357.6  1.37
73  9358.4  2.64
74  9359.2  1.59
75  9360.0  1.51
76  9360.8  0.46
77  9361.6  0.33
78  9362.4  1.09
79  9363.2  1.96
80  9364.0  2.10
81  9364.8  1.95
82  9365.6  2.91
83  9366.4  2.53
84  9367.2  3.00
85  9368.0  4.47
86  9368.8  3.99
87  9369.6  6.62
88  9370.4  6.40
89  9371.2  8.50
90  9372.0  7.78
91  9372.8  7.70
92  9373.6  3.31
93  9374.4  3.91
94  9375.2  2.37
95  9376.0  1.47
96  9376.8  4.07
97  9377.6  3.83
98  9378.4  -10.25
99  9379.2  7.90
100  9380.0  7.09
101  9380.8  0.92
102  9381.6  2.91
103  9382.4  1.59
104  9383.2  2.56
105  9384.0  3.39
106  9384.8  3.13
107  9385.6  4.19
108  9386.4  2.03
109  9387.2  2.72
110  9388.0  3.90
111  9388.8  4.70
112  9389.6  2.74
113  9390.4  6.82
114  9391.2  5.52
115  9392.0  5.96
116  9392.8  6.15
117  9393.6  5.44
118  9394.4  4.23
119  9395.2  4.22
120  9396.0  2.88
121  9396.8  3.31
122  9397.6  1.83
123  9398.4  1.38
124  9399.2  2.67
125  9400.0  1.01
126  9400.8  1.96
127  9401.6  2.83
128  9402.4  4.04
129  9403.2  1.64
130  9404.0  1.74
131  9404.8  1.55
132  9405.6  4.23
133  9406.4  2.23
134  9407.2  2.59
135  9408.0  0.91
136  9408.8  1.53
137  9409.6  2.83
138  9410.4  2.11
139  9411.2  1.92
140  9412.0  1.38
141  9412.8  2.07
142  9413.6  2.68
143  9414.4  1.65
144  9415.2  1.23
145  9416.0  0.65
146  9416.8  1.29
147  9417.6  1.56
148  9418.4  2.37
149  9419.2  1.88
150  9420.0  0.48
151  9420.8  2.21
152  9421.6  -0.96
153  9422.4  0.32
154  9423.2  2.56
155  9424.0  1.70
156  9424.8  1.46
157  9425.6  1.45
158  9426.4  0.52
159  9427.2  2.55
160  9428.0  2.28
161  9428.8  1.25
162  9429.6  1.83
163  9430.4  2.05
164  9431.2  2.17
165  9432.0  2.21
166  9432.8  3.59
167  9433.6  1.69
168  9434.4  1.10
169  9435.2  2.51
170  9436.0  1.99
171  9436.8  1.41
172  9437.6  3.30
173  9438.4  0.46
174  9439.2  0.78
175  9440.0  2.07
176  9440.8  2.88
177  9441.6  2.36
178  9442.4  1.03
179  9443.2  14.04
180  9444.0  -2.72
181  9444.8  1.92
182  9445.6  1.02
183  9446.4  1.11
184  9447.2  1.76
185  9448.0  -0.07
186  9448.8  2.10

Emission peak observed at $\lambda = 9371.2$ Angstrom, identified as [S II] 6716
